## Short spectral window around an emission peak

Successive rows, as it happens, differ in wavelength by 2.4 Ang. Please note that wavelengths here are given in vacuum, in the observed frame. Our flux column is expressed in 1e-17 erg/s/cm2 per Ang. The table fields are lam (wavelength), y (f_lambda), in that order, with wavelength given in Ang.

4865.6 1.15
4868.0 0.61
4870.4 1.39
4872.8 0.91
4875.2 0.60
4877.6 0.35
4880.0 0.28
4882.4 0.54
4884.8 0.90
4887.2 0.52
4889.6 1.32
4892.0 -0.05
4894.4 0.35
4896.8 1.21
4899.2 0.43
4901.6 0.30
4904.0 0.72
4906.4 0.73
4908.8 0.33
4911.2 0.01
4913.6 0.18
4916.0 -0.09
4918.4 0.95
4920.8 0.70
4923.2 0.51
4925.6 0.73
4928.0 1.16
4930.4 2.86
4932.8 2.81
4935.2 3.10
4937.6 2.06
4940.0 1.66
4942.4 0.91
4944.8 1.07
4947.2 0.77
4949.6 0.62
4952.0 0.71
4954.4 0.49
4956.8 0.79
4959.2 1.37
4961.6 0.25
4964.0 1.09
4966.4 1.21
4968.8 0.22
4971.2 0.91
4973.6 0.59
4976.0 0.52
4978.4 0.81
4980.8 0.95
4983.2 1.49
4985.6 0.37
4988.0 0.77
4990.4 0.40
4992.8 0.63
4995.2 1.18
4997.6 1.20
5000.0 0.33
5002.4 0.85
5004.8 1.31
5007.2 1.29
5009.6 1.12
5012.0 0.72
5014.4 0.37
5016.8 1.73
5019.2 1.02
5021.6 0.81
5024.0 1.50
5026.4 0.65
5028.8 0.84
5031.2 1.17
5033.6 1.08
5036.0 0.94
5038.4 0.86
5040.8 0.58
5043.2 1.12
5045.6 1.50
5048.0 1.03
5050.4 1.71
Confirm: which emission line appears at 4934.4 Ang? [O II] 3727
